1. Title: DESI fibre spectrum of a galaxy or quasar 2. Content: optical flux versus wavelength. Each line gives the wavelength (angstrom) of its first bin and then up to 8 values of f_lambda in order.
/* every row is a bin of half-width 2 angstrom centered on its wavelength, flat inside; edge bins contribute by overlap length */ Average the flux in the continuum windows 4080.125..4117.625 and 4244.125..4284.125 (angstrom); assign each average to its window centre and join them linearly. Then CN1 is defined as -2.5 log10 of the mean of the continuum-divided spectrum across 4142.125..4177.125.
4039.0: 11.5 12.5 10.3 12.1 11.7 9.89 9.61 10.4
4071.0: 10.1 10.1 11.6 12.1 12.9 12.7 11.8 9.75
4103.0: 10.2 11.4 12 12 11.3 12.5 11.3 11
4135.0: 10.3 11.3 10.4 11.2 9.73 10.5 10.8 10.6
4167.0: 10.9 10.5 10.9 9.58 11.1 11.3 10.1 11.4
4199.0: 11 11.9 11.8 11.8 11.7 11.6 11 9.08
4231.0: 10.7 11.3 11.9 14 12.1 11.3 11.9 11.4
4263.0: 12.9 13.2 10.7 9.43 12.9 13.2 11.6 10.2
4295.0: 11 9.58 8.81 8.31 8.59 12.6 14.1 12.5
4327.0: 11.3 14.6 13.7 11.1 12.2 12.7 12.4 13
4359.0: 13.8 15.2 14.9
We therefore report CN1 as 0.11 mag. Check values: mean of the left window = 11.6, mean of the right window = 11.9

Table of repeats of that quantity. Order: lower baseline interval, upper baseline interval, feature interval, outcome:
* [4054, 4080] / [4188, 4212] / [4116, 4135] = -0.06 mag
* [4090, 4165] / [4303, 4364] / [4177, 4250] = 0.03 mag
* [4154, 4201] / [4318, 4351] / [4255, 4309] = 0.09 mag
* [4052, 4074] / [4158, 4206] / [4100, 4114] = -0.06 mag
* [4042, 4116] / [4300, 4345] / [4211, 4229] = 0.04 mag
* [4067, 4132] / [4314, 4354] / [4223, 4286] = 0.05 mag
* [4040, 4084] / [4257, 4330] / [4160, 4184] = 0.05 mag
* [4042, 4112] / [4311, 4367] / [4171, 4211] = 0.09 mag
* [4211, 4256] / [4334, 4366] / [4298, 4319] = 0.24 mag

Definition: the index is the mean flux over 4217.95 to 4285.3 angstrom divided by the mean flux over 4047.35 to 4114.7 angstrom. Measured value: 1.0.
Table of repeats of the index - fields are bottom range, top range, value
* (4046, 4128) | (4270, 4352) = 1.02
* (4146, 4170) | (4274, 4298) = 1.08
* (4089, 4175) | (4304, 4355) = 1.08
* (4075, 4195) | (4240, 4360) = 1.07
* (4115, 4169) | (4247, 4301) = 1.05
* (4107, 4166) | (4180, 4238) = 1.00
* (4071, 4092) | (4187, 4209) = 0.96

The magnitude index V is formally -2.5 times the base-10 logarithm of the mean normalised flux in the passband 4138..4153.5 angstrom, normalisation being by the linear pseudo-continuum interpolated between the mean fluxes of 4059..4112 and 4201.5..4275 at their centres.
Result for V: 0.07 mag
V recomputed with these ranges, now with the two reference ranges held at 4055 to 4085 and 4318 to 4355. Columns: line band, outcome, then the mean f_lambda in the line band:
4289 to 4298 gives 0.180 mag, 10.5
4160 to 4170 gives 0.062 mag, 10.7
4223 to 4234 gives 0.162 mag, 10.2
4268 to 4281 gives 0.097 mag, 11.2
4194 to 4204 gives 0.023 mag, 11.4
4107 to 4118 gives -0.083 mag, 11.8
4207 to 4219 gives 0.001 mag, 11.7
